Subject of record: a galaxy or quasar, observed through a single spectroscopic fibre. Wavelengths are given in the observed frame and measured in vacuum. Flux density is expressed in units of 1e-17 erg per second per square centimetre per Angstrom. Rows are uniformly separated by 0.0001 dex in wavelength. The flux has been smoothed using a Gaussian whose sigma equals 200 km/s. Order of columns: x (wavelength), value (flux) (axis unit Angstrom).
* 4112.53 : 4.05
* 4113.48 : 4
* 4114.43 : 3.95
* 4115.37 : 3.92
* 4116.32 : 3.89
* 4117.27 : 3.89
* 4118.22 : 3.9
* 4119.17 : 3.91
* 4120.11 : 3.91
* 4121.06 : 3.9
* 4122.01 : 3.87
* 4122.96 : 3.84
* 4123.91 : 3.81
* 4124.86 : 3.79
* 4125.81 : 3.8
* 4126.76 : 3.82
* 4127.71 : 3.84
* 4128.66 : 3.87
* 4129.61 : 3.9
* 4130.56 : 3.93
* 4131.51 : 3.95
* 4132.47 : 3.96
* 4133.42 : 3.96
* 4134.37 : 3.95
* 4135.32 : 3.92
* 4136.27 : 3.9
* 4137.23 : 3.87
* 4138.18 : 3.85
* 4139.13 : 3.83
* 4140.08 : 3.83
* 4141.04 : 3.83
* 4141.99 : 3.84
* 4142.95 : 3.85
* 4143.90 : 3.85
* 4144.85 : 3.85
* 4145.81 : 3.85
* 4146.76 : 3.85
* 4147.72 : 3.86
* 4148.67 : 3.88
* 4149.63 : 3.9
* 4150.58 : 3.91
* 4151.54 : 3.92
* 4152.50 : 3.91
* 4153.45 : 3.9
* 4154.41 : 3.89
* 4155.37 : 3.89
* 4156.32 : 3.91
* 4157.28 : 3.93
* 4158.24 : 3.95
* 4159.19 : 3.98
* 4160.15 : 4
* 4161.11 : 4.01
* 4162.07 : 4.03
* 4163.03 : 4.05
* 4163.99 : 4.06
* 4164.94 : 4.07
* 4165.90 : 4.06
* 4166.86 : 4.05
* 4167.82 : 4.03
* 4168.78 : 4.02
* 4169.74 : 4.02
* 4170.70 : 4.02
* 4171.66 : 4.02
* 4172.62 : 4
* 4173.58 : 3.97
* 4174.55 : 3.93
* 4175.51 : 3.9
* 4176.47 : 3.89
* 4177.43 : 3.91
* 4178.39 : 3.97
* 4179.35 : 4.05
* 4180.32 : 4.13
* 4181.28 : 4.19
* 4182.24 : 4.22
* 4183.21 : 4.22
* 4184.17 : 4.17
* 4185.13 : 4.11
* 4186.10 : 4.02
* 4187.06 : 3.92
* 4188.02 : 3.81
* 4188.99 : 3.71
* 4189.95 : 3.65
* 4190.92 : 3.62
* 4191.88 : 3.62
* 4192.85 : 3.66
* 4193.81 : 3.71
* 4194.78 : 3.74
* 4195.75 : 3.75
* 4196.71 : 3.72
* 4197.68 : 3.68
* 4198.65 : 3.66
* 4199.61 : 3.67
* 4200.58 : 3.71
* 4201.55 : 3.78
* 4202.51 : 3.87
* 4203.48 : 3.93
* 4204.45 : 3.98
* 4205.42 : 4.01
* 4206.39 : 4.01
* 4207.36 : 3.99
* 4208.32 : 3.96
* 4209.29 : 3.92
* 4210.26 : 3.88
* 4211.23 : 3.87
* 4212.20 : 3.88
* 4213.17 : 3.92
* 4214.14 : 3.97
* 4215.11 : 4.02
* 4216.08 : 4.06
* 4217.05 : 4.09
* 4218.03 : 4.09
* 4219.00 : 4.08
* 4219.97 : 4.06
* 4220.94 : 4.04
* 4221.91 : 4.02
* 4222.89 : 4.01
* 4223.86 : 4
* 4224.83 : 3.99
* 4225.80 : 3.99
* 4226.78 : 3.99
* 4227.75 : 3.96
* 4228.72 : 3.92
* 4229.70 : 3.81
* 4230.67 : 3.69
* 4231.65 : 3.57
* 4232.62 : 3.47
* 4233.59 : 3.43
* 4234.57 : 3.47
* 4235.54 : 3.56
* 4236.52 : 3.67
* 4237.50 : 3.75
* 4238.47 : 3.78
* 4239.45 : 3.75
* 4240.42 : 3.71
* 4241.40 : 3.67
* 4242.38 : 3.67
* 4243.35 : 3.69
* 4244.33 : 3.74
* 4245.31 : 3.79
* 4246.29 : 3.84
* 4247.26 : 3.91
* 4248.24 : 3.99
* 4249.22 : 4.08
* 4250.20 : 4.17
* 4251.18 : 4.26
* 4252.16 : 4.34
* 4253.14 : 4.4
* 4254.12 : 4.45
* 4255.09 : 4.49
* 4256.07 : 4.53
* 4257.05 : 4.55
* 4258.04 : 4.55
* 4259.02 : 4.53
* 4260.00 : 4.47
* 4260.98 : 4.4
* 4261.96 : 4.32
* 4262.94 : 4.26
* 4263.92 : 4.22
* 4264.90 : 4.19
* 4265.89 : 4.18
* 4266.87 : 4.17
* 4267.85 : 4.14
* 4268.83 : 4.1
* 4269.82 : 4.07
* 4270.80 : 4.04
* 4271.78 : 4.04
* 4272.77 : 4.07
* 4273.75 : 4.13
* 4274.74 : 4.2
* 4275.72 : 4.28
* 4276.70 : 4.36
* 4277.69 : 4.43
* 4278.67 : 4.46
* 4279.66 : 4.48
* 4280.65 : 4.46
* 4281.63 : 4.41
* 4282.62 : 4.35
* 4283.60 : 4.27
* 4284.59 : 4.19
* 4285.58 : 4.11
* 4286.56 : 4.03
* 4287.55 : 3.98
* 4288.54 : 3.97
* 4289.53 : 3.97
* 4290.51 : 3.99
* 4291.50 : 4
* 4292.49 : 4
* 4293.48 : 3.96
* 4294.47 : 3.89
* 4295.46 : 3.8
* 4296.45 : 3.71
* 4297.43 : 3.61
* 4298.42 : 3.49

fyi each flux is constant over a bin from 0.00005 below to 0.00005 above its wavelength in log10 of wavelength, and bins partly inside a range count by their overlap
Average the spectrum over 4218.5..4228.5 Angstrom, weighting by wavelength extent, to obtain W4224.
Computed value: 4.01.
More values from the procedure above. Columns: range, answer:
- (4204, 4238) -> 3.89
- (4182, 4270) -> 3.96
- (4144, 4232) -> 3.93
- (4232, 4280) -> 4.09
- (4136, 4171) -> 3.93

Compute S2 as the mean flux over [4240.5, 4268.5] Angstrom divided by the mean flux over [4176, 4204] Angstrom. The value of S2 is 1.1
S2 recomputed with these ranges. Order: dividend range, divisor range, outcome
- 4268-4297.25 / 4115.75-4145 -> 1.06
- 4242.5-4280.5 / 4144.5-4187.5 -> 1.06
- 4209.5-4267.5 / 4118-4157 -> 1.03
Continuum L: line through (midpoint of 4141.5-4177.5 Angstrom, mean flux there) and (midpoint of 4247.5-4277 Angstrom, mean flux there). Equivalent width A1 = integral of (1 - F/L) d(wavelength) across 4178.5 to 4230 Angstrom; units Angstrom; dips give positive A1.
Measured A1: 2.04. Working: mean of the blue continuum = 3.95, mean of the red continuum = 4.26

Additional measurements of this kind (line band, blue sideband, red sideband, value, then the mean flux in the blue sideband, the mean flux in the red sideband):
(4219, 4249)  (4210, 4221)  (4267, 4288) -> 1.9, 4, 4.22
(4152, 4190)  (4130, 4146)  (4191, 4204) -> -2.0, 3.88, 3.73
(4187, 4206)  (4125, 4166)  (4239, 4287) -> 1.3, 3.91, 4.18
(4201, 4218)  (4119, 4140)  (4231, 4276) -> 0.1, 3.88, 4.04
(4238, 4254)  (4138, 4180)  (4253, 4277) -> 1.1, 3.94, 4.28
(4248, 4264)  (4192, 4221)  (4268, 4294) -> -1.1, 3.88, 4.17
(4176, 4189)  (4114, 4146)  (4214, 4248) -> -0.6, 3.88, 3.84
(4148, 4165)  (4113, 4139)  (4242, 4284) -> 0.1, 3.89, 4.22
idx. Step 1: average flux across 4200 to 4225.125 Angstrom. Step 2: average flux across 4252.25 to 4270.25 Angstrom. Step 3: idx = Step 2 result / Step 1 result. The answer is 1.1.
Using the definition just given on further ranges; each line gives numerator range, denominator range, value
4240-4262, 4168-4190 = 1.04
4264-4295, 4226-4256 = 1.07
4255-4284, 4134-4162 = 1.10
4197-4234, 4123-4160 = 1.00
